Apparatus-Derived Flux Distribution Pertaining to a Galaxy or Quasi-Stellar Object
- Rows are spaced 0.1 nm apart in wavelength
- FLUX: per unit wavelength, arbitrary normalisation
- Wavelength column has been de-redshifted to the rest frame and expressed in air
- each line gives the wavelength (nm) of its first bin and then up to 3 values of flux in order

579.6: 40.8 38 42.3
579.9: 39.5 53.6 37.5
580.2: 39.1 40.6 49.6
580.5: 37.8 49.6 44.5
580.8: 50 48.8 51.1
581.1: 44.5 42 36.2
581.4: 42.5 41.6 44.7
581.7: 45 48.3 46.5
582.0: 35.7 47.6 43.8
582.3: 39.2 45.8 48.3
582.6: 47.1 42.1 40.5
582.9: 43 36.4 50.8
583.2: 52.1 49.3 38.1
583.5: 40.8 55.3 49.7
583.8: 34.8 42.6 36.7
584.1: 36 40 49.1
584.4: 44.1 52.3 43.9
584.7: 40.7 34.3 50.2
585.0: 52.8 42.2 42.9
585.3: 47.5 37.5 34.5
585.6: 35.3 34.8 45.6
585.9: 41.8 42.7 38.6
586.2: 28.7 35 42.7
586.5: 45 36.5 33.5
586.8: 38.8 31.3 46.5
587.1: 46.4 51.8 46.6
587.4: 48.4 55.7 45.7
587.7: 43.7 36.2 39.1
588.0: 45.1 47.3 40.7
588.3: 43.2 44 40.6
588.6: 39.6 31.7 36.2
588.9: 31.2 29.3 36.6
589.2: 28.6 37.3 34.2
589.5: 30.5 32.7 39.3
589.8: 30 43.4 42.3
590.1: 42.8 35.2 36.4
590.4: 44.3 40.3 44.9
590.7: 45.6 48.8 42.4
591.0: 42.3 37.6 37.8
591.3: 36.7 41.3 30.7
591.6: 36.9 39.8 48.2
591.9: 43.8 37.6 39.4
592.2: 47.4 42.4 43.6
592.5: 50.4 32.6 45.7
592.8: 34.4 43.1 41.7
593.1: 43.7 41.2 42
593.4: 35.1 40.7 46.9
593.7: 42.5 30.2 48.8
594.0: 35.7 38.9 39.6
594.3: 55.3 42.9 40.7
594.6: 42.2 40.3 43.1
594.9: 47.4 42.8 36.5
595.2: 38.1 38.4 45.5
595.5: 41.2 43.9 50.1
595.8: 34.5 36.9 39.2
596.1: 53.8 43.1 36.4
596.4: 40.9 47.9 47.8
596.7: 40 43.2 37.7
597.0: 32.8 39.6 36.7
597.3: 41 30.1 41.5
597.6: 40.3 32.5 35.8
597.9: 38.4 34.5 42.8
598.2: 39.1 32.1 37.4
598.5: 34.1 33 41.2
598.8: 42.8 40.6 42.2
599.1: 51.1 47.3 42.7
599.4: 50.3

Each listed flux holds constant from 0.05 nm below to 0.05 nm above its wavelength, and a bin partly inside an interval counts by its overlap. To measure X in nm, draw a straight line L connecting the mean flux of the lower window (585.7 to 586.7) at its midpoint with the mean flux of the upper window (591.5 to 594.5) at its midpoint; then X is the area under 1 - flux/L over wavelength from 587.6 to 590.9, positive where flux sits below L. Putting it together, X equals 0.102 nm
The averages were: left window 39.1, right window 41.5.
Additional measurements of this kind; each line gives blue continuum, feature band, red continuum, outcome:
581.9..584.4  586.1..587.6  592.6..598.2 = 0.028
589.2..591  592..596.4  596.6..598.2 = -0.359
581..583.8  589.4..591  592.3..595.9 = 0.101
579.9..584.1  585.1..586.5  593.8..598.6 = 0.120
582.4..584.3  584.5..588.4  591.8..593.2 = 0.101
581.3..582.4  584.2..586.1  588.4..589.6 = -0.168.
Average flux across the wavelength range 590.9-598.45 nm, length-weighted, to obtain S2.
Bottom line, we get 40.6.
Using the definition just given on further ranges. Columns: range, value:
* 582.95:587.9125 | 42.5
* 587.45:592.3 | 39.7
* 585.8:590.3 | 39.5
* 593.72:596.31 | 41.8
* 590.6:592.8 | 41.4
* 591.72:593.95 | 41.9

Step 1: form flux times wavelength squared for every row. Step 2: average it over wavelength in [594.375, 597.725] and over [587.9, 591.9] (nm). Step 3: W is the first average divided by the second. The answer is 1.07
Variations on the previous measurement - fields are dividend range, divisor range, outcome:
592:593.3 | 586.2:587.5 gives 1.02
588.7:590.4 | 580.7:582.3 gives 0.82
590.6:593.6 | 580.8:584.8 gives 0.97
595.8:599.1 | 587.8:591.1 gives 1.04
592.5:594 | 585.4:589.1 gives 1.03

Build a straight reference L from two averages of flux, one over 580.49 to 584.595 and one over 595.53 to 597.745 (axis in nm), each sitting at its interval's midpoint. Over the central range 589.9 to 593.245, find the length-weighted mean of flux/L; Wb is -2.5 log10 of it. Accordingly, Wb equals 0.01 mag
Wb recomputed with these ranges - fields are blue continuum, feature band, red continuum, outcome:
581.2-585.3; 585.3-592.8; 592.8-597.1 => 0.07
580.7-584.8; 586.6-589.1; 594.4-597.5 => 0.05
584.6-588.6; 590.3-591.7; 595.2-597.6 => 0.02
